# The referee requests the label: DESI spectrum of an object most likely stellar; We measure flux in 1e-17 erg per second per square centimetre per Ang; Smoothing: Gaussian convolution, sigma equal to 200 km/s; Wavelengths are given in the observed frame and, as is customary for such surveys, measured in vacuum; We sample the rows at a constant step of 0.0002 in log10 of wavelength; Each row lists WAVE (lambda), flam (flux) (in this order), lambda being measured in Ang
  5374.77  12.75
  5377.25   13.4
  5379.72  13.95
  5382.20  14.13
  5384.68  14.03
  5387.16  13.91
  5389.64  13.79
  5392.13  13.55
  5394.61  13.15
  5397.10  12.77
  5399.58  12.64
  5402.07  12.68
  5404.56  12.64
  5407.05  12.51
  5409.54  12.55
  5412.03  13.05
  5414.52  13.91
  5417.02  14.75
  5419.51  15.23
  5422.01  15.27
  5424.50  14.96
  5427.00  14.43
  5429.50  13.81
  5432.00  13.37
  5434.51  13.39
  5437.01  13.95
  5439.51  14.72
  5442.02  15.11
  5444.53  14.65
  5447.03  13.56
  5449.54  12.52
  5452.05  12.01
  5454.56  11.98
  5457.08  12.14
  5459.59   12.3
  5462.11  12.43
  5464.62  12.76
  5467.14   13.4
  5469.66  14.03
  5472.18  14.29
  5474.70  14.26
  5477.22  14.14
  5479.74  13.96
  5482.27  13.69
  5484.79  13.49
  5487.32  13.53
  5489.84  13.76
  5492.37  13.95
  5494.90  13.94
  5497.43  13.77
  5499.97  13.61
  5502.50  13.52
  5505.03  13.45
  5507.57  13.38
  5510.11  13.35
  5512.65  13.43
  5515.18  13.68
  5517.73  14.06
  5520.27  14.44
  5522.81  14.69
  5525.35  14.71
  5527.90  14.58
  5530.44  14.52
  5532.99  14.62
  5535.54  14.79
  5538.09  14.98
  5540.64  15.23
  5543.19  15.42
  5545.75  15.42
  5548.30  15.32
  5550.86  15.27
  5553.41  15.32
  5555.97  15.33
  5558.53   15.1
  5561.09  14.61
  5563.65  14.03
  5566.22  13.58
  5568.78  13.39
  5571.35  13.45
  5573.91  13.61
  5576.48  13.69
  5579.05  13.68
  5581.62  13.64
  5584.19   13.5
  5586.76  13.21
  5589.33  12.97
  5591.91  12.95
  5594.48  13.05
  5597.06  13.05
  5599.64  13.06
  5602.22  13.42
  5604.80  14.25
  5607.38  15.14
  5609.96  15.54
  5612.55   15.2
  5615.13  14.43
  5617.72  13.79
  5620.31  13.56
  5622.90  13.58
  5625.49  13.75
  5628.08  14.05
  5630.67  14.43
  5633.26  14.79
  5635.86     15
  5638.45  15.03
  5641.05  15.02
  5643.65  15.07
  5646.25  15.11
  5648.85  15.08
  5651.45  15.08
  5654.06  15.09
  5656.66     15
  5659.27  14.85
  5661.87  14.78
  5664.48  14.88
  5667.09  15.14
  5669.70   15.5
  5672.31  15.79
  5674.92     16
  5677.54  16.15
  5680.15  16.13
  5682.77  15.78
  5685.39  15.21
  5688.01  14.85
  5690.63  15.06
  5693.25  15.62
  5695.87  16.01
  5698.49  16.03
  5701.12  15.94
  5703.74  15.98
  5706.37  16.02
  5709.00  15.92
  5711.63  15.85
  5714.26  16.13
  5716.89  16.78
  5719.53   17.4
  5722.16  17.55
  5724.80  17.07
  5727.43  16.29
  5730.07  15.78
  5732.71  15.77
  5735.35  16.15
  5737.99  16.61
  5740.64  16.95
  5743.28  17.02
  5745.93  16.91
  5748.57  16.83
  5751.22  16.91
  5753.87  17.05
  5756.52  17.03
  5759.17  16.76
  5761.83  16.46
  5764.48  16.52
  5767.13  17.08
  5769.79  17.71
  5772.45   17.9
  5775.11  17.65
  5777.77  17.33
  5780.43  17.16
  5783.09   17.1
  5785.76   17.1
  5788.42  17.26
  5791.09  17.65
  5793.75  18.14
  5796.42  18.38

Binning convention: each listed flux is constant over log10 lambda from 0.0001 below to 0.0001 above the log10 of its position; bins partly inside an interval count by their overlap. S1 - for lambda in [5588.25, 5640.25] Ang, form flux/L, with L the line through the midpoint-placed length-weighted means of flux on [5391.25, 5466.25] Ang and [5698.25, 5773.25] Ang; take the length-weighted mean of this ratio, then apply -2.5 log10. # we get 0.096 mag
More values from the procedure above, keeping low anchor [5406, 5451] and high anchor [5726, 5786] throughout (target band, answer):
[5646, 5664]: 0.07 mag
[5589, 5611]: 0.13 mag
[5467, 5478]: 0.02 mag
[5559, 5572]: 0.10 mag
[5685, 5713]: 0.05 mag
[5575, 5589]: 0.14 mag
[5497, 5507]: 0.08 mag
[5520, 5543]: 0.01 mag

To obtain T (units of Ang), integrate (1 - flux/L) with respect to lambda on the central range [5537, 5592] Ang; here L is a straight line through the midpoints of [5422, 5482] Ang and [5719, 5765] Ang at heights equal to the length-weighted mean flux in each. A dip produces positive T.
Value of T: 1.94 Ang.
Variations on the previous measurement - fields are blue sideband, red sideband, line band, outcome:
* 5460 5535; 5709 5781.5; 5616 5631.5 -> 1.5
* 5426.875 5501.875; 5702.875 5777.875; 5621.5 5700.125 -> 3.4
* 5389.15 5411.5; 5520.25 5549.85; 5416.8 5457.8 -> -1.3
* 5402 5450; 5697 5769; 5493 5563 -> 1.6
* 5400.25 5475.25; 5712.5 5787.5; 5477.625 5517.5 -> 1.5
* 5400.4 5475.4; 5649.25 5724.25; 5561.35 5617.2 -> 4.2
